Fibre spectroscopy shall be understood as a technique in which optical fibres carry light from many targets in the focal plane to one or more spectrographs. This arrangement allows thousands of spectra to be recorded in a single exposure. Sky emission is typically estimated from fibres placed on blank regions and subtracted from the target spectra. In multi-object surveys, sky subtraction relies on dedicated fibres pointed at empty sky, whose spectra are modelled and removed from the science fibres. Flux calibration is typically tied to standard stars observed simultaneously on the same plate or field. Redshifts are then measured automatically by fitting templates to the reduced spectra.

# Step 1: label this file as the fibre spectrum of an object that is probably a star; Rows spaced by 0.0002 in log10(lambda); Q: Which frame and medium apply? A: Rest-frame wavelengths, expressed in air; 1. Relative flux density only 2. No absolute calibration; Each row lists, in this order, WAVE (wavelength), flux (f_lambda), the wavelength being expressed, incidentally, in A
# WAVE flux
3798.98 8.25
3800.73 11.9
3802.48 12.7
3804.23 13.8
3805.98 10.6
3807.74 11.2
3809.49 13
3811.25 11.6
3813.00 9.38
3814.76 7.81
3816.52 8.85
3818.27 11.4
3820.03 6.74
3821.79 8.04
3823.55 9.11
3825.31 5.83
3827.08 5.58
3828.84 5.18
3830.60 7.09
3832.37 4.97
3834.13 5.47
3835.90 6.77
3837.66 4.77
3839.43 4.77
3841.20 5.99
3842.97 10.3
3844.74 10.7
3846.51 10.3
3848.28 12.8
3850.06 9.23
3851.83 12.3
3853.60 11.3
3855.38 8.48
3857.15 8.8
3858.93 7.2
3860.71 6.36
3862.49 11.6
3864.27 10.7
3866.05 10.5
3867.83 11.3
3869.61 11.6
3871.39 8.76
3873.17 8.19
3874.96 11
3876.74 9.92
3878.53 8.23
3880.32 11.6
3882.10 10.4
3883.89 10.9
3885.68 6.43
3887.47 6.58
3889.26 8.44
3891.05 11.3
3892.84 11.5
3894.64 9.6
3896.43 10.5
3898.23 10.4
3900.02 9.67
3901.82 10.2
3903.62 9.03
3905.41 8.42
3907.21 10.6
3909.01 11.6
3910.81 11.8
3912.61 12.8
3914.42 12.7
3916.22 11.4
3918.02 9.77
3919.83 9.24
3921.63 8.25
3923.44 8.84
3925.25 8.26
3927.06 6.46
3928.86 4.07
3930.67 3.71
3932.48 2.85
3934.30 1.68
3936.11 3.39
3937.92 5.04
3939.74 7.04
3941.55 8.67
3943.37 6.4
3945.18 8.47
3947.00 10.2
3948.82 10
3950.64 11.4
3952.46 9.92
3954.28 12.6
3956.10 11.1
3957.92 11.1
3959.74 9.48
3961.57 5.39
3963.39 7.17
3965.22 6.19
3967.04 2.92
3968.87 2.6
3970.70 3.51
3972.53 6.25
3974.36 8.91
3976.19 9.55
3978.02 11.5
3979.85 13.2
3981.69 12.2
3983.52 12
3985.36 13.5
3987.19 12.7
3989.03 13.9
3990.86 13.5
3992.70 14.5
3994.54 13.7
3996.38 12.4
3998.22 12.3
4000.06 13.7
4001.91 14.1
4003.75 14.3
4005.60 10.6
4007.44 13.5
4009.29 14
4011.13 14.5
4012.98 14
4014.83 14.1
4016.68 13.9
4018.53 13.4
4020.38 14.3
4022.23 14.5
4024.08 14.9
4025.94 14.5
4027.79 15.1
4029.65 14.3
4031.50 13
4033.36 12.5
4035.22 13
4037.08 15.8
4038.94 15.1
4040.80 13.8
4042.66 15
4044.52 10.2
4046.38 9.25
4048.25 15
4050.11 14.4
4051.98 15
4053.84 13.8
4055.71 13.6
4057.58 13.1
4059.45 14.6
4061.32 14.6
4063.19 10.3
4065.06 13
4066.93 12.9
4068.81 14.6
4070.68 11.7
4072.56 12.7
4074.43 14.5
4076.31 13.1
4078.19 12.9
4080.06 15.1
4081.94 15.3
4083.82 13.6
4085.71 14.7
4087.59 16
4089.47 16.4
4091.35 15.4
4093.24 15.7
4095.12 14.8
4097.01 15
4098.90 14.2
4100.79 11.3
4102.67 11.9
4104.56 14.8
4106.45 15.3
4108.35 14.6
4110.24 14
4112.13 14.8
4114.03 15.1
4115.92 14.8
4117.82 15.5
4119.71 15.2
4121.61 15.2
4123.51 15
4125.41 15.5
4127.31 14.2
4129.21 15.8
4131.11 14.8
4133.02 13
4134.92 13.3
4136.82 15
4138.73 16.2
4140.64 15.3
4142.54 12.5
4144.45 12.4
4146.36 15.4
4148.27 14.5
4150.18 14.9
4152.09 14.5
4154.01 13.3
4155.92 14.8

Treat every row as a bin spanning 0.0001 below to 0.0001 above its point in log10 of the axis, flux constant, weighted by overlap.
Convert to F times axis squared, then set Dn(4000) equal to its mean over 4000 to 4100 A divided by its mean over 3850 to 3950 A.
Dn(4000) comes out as 1.7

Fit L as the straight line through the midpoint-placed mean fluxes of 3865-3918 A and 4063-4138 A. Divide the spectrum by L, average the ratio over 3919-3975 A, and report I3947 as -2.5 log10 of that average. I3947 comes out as 0.50 mag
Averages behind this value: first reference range 10.2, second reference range 14.3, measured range 7.12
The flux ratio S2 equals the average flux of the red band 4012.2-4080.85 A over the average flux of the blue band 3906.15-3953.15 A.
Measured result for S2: 1.66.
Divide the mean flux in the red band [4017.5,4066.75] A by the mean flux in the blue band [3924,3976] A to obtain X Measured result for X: 1.95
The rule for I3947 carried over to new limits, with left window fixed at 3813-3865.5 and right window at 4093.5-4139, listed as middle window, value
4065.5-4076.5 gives 0.02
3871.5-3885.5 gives -0.07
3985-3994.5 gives -0.17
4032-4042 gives -0.10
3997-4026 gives -0.13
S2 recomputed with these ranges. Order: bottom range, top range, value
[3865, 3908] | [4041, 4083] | 1.37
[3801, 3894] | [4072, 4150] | 1.58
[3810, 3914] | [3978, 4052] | 1.47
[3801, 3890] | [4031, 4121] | 1.54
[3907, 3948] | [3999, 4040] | 1.76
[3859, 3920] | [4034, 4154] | 1.41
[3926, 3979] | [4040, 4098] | 1.93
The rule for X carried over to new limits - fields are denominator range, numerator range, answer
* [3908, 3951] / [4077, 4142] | 1.82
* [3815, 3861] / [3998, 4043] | 1.74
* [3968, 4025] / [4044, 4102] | 1.12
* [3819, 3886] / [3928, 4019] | 1.14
